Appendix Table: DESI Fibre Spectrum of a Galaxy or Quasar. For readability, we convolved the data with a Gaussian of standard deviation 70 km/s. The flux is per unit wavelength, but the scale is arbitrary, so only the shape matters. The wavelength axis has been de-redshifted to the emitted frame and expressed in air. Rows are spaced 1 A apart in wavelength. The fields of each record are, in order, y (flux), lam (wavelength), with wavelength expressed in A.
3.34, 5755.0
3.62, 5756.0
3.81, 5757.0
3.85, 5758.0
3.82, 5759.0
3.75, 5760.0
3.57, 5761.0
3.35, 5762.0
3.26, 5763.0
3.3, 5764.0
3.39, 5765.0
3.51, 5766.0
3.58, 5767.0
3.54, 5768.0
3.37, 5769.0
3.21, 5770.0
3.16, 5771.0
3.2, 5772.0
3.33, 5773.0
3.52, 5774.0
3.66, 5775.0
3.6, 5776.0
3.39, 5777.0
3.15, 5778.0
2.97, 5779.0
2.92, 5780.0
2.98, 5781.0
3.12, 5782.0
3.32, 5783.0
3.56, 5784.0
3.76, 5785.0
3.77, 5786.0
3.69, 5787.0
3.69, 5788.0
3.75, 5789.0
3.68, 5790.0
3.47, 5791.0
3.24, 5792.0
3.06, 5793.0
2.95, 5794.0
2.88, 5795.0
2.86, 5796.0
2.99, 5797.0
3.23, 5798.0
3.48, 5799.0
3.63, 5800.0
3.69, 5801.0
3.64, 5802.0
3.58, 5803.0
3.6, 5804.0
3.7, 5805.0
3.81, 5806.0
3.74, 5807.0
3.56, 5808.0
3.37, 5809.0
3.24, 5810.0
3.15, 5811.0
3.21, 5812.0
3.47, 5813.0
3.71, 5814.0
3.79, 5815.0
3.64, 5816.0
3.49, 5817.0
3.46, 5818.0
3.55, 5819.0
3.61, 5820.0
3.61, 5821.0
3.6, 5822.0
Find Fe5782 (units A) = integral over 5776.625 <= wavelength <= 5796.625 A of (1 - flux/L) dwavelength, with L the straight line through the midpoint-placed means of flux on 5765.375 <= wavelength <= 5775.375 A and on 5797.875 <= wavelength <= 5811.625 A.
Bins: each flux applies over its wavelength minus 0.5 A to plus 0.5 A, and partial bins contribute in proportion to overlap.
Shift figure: 0.9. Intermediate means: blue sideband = 3.4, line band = 3.31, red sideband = 3.54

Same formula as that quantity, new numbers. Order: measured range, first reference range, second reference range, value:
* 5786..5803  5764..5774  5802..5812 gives 0.4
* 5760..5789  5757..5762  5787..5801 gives 1.2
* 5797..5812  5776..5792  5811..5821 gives -0.1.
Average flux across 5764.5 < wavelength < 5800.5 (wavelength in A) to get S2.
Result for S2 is 3.35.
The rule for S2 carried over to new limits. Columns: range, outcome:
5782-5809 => 3.47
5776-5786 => 3.29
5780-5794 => 3.43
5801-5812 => 3.53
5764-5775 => 3.39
